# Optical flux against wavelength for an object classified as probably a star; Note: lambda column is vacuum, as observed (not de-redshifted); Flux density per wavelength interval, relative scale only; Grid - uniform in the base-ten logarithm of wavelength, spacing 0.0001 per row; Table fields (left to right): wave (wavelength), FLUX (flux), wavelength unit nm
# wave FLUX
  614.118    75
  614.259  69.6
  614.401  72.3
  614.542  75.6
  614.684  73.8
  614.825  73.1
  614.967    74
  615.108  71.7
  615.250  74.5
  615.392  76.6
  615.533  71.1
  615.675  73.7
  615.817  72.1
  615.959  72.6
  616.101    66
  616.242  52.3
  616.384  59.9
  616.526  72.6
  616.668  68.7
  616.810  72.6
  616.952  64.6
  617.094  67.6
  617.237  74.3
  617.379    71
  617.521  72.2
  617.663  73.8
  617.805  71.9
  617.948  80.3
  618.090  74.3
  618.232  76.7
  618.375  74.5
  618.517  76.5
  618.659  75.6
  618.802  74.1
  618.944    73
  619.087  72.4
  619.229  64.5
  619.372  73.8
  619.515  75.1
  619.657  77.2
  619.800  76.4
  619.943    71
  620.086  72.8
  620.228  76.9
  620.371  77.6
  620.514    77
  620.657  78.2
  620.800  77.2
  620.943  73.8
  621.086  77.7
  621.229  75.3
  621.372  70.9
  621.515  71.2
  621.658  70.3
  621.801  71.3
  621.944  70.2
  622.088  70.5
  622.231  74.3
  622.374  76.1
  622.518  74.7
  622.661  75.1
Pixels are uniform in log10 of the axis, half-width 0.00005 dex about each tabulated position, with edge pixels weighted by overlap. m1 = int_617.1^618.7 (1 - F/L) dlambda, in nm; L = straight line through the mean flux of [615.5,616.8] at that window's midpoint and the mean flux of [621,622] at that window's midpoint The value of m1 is -0.12 nm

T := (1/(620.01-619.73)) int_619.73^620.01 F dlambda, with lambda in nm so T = 73.7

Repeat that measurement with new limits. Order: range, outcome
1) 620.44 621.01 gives 76.5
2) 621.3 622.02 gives 70.8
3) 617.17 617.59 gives 72.5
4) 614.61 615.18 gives 73.2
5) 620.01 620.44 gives 75.8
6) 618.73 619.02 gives 73.4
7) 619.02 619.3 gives 68.5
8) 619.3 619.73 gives 75.3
